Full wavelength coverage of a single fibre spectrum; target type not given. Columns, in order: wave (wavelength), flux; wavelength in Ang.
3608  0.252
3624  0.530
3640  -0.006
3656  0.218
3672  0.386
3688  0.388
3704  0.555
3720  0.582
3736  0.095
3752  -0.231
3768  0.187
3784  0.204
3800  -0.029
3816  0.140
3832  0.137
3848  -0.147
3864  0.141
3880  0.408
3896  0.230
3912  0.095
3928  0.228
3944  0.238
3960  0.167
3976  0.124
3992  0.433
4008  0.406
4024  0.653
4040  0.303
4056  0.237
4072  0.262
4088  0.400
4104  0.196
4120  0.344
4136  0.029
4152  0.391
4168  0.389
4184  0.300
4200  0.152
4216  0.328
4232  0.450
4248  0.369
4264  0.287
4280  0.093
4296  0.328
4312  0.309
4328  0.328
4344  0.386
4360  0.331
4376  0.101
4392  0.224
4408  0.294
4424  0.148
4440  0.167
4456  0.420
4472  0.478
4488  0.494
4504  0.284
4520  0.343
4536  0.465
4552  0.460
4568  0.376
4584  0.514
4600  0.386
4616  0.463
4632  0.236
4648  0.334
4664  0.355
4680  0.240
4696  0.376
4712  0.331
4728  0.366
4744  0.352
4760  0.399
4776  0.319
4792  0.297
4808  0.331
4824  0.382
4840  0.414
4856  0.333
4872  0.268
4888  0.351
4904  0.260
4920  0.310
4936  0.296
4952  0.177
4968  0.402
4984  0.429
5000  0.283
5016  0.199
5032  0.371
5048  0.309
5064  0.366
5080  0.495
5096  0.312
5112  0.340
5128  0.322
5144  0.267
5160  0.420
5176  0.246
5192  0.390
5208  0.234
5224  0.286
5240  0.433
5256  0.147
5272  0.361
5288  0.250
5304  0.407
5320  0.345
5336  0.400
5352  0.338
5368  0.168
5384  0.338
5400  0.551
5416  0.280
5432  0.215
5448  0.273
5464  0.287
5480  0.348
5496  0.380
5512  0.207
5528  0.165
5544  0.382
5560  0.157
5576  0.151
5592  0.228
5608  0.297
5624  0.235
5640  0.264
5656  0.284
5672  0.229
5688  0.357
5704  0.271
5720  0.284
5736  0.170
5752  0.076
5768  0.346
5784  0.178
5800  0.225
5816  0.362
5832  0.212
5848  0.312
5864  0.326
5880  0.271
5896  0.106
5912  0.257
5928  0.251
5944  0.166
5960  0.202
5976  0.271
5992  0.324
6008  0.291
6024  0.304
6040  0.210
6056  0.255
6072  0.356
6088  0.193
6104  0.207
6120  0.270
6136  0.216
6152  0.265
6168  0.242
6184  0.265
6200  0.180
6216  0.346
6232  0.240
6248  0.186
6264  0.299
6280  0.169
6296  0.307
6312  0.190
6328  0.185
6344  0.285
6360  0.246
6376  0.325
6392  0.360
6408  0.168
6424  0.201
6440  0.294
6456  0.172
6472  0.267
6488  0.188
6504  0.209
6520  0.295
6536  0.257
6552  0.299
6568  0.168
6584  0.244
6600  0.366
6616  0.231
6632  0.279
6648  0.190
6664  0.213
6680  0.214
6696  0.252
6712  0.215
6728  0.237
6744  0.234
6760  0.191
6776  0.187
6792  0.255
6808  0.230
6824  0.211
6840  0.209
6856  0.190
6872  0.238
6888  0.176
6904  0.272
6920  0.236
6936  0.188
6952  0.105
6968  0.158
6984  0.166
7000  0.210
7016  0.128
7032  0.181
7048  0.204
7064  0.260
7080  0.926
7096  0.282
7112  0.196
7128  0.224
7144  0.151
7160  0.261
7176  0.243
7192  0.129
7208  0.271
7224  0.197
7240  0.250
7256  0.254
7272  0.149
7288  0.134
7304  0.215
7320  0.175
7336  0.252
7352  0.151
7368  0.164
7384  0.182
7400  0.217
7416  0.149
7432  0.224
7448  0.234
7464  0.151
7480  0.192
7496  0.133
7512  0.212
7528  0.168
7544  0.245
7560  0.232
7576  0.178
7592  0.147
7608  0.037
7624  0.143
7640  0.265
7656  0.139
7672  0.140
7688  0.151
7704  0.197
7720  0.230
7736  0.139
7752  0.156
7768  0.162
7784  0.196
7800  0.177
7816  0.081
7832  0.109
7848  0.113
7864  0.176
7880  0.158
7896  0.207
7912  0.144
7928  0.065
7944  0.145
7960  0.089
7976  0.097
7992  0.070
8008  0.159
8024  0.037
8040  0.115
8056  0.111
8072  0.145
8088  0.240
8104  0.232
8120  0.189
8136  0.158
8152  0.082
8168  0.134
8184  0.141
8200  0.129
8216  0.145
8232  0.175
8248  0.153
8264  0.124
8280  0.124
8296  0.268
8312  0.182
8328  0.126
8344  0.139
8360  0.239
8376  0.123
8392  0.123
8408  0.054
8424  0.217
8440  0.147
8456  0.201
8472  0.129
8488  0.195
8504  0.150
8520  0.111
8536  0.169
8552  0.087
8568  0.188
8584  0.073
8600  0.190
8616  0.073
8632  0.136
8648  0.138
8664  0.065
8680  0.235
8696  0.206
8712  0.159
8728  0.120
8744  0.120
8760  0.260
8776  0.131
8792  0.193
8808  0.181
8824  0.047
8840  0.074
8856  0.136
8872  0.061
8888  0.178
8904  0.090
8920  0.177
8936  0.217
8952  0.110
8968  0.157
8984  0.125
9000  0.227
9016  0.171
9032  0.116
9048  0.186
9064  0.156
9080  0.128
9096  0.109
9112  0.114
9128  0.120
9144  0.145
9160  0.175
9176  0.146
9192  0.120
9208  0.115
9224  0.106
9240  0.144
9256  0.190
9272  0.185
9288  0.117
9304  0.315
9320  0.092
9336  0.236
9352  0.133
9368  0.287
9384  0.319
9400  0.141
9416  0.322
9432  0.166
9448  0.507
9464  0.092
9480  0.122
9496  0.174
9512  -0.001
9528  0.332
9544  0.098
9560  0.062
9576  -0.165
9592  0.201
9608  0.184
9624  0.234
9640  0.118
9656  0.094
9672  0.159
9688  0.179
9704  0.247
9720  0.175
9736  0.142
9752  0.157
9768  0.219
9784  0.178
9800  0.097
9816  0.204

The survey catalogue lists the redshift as 0.08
